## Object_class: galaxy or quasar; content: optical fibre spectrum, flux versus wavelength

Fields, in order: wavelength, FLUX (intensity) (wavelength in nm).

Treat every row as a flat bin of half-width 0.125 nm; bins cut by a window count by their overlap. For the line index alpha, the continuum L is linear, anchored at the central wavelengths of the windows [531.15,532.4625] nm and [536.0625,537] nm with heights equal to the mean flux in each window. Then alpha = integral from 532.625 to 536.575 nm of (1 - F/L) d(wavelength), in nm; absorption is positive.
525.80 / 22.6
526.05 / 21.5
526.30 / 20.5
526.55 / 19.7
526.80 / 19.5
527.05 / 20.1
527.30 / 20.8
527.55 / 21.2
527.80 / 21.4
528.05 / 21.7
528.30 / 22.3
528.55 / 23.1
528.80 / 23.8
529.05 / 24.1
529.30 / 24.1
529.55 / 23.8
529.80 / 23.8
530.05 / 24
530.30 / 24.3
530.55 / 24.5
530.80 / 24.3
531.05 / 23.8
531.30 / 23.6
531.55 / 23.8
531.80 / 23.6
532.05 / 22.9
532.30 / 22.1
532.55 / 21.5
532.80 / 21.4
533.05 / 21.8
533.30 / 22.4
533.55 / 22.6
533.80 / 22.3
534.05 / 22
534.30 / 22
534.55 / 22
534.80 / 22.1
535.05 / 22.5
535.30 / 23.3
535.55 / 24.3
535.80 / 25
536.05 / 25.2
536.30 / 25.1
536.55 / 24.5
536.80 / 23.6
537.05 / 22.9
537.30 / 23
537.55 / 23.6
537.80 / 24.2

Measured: 0.15 nm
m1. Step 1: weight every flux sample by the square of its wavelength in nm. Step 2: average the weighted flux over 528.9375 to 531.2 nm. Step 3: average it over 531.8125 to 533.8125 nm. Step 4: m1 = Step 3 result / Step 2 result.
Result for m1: 0.93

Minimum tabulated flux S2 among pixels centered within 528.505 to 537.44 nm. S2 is 21.4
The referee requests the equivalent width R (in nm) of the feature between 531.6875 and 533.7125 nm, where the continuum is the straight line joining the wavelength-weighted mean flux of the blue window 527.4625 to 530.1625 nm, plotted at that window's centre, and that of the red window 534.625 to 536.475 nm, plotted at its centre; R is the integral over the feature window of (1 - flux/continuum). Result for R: 0.108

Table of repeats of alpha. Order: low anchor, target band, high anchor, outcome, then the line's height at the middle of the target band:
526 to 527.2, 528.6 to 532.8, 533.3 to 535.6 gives -0.43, 21.4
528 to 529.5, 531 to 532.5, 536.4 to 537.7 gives 0.01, 23.4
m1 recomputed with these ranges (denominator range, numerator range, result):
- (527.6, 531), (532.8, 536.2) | 0.99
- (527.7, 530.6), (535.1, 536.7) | 1.07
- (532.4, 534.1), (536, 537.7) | 1.10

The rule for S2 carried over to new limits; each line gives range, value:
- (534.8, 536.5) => 22.5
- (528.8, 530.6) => 23.8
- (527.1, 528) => 20.8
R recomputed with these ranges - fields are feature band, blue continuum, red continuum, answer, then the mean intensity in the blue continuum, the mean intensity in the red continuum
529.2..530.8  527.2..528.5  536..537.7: -0.14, 21.6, 23.9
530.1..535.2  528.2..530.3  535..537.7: 0.22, 23.7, 24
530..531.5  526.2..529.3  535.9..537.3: -0.11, 21.6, 24.2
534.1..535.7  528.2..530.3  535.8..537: 0.11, 23.7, 24.5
